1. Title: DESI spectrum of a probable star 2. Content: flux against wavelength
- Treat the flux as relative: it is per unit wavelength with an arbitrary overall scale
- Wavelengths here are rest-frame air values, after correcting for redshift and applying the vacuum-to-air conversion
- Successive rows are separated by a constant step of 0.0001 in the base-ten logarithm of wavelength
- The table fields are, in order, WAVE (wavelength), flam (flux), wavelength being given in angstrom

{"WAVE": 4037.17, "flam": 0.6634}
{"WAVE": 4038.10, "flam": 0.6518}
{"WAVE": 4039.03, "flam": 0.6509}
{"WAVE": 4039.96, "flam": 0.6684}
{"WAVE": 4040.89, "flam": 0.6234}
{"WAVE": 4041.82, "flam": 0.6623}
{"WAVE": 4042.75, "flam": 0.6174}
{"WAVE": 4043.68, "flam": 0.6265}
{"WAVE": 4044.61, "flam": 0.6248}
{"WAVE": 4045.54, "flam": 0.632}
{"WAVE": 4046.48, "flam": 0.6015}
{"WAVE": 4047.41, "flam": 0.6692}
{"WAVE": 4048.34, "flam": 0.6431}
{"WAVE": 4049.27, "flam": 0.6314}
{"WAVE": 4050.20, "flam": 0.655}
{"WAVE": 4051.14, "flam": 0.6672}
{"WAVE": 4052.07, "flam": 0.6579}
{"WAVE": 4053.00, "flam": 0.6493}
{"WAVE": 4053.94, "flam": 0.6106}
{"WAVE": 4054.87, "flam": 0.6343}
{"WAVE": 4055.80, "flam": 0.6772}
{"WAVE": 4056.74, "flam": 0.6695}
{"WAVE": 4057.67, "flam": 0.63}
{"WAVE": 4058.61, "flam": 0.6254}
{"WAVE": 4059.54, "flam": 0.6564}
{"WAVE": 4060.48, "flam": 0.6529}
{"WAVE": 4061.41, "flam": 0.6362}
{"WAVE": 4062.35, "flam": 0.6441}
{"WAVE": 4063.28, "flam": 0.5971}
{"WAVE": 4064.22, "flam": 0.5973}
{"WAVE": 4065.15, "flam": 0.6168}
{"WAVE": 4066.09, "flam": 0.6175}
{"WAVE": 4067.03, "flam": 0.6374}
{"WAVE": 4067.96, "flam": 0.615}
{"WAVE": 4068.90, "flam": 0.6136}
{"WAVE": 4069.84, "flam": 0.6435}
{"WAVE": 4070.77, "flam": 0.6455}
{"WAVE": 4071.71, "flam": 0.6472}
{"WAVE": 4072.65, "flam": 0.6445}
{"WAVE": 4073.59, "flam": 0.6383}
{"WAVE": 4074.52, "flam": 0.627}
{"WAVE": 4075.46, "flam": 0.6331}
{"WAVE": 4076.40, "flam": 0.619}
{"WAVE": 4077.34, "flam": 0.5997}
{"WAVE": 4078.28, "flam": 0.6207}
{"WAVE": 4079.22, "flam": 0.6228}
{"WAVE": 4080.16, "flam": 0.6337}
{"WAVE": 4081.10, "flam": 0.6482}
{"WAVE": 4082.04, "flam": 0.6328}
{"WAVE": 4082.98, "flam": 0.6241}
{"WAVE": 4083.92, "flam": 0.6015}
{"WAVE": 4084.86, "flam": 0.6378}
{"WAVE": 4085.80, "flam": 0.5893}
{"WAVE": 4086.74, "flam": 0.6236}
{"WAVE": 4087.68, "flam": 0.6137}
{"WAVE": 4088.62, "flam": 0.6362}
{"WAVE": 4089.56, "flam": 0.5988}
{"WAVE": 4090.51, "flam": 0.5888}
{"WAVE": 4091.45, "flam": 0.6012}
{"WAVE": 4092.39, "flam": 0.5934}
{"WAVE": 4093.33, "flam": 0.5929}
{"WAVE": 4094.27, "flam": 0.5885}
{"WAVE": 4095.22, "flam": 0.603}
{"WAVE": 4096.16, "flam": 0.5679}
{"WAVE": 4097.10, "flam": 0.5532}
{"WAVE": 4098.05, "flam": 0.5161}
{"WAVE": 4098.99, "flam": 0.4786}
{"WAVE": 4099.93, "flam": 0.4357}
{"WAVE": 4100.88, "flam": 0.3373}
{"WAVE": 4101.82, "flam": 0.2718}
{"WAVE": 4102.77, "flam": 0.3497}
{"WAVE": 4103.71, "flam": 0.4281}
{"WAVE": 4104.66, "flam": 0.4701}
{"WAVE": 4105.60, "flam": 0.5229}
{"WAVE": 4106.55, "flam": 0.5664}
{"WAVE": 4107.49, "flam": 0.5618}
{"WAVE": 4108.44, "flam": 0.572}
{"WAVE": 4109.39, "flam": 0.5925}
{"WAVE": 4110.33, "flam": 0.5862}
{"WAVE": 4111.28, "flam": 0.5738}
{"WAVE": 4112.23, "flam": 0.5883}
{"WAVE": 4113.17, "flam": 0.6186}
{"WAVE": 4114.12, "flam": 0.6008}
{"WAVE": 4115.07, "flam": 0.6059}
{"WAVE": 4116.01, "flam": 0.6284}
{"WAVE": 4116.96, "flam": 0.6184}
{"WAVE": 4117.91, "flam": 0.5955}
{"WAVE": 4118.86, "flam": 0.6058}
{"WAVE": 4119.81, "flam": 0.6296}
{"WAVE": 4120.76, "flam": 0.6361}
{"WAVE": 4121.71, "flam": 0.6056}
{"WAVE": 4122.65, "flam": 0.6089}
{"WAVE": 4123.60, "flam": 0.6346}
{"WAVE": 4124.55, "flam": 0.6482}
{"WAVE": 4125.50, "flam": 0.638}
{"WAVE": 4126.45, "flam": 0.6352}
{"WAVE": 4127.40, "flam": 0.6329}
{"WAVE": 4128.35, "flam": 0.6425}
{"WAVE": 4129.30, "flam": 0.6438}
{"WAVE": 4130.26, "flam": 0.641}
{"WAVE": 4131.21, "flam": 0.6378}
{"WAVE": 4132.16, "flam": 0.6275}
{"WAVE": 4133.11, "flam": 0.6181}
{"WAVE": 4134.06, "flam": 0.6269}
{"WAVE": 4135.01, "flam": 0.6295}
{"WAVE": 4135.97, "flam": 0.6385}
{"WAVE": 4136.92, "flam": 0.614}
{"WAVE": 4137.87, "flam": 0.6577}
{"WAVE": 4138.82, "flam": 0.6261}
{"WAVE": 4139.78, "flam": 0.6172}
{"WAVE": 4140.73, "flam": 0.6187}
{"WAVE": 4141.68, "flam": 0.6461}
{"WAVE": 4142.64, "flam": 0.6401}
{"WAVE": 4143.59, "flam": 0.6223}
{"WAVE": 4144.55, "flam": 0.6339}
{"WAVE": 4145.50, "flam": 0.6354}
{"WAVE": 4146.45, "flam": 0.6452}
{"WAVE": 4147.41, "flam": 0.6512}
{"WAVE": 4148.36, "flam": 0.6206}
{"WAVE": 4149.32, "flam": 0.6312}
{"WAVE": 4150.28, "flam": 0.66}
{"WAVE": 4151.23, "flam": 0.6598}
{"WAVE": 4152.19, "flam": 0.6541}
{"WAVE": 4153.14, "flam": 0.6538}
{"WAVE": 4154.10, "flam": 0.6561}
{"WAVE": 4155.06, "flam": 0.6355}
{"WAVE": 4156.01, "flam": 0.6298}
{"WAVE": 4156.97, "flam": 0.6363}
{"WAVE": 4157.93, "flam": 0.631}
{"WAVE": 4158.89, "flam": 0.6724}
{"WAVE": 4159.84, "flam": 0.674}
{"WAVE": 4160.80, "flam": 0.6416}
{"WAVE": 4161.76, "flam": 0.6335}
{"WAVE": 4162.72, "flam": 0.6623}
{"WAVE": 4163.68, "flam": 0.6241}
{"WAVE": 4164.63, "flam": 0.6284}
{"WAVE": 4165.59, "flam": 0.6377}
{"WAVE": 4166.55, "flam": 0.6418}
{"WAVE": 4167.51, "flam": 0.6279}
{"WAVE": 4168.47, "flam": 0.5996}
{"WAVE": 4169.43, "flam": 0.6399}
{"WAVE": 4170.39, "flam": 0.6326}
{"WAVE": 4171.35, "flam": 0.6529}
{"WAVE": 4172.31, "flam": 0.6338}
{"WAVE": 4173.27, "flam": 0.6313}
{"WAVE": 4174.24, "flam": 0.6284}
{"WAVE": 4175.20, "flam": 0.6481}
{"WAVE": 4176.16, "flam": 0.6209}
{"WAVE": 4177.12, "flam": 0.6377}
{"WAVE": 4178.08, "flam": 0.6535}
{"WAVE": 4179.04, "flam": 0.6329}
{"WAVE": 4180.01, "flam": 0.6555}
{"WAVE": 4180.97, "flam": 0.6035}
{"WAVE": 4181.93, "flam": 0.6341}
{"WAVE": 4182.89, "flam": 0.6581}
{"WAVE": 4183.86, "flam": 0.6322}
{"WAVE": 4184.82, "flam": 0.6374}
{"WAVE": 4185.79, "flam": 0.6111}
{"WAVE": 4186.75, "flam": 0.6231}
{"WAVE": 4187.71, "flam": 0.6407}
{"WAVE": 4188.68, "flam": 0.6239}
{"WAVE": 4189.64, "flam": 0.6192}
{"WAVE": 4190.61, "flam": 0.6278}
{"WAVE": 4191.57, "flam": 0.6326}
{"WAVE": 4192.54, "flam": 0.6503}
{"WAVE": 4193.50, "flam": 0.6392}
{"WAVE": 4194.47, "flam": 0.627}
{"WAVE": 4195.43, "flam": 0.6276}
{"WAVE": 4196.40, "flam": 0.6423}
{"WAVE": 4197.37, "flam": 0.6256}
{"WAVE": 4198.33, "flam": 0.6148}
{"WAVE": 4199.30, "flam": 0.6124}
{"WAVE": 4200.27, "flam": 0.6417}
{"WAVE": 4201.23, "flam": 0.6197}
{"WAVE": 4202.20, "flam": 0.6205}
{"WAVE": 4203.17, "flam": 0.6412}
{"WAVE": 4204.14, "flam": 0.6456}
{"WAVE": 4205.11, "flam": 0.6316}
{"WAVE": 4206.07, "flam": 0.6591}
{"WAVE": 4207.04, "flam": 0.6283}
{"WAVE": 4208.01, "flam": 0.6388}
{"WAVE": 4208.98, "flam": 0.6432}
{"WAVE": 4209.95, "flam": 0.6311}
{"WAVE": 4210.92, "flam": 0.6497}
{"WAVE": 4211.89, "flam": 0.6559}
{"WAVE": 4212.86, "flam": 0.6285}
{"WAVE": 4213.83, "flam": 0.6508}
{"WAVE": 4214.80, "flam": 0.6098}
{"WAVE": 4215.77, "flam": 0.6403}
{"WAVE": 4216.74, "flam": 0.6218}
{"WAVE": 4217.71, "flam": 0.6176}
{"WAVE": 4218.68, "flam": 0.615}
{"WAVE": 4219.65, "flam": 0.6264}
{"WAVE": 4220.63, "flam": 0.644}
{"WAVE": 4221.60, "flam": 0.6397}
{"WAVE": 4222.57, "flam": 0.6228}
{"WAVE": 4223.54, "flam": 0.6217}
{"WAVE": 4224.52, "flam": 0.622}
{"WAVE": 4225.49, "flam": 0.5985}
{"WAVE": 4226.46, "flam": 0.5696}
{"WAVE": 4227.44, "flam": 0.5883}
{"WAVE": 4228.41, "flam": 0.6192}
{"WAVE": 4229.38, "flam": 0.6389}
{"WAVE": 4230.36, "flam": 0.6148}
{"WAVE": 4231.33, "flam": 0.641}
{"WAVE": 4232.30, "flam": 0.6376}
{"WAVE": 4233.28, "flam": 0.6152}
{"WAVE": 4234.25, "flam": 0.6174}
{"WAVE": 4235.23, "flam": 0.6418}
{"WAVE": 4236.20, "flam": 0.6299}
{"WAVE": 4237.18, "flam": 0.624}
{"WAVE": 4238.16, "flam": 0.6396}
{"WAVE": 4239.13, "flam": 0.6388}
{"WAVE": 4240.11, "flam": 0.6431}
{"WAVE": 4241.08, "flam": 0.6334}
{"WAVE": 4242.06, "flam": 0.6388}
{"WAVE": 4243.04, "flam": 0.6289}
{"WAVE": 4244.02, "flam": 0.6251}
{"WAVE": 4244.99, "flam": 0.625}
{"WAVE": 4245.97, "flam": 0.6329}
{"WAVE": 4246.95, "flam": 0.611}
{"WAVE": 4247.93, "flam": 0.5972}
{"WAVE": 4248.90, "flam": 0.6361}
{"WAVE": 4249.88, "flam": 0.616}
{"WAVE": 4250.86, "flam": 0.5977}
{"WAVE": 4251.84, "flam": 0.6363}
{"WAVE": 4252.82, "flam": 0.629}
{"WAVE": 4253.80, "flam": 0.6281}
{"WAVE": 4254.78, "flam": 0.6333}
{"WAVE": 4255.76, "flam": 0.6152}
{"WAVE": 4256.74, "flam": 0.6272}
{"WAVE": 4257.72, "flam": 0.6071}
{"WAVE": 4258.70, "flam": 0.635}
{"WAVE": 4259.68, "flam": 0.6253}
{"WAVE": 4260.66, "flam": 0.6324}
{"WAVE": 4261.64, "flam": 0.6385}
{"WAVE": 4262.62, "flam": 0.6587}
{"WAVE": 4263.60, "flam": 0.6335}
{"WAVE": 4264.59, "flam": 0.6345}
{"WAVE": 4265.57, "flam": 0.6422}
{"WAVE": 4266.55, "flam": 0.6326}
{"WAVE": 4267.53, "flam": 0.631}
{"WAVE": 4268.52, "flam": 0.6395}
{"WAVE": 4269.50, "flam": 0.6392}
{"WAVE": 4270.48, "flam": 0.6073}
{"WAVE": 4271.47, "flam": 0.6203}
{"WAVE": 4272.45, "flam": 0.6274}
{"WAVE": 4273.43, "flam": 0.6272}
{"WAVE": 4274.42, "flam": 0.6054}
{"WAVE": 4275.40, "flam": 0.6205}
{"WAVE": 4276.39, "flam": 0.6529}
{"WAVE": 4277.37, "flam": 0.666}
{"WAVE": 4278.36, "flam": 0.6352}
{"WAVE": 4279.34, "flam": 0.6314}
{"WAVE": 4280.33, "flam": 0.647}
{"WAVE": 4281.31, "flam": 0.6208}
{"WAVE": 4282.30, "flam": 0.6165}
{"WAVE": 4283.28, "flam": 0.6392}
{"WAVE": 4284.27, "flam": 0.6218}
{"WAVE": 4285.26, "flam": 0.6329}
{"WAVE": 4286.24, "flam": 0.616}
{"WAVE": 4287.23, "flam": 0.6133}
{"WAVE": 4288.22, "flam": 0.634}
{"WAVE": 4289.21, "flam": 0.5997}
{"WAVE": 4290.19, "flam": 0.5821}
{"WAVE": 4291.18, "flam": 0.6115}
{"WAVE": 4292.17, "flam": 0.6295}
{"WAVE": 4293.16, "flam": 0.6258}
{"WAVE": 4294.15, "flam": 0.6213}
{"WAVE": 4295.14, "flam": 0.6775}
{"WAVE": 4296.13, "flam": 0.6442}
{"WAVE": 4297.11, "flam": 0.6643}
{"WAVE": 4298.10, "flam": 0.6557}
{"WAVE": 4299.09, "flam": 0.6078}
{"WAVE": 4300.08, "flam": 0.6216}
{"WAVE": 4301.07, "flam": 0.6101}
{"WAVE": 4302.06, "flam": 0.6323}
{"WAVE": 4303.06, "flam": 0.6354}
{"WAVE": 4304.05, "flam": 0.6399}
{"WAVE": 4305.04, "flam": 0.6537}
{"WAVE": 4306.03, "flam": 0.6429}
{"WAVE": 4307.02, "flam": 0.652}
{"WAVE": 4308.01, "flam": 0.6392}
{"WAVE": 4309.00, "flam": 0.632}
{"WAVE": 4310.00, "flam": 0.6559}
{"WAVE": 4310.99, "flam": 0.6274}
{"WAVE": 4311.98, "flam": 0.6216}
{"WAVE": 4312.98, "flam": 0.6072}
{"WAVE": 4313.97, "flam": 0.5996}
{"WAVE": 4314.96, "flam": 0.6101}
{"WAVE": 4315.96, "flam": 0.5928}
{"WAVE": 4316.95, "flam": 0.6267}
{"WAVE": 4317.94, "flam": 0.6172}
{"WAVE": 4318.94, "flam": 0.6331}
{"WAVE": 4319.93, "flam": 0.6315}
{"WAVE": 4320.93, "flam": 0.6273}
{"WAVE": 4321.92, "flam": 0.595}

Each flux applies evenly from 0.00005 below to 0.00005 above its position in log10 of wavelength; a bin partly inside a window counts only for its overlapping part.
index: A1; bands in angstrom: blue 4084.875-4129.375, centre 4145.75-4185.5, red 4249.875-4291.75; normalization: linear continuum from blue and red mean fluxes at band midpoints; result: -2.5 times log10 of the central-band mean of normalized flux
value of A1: -0.09 mag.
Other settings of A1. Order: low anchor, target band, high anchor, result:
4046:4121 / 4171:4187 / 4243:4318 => -0.040 mag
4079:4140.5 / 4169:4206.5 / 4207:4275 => -0.039 mag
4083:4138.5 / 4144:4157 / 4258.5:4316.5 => -0.087 mag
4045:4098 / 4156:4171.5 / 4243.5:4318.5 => -0.023 mag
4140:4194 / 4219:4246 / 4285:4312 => 0.016 mag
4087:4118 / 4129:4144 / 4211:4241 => -0.113 mag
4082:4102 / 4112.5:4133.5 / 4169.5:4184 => -0.064 mag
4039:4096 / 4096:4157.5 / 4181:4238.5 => 0.059 mag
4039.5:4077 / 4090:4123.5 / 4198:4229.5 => 0.149 mag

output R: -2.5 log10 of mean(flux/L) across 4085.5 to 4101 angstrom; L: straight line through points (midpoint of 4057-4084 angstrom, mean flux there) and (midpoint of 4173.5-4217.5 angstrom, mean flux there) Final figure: 0.12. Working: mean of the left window 0.629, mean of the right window 0.634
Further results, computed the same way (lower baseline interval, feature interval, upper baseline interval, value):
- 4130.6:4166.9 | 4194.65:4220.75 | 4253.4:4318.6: 0.00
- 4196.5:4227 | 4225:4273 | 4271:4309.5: 0.01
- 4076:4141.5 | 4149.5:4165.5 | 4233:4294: -0.08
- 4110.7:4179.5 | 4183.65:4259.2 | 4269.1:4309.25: 0.01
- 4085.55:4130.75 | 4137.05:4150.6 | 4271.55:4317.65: -0.09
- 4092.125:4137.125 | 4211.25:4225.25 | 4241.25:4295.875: -0.03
